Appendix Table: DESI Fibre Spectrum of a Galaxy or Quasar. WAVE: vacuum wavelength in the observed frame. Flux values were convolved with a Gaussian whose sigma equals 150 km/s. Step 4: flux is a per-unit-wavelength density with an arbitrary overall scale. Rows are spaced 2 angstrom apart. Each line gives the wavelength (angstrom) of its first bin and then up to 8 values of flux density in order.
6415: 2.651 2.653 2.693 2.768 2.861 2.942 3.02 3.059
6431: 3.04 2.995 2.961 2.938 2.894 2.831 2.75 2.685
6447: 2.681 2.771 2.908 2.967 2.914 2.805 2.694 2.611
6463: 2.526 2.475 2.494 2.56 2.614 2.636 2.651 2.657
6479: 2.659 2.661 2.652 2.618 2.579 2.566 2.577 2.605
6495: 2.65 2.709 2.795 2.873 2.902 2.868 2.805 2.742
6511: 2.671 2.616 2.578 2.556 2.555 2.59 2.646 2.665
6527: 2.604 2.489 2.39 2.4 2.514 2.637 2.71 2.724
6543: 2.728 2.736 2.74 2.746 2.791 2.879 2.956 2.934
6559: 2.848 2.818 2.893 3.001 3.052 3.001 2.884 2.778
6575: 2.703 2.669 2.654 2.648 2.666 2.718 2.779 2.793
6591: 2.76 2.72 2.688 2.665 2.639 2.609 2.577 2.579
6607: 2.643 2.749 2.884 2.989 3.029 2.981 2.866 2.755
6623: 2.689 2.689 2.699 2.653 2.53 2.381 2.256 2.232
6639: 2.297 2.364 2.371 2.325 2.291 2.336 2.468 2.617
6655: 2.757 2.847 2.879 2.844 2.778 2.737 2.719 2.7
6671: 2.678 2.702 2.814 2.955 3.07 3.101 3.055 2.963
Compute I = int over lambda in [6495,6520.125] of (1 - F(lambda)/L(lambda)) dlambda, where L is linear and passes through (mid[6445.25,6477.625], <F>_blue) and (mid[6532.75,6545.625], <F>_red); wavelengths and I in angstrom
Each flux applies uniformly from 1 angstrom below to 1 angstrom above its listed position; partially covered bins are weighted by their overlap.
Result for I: -0.53 angstrom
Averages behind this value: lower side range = 2.69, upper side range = 2.65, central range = 2.72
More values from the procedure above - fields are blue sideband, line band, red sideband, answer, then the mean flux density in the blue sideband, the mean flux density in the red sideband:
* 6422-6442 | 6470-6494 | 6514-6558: 1.6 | 2.95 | 2.66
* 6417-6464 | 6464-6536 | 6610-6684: 4.2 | 2.84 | 2.68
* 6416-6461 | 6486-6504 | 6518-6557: 0.3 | 2.85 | 2.66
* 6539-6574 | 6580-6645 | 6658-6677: 3.8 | 2.85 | 2.77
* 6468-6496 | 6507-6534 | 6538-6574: 1.5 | 2.62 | 2.85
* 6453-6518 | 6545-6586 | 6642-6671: -2.6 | 2.67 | 2.62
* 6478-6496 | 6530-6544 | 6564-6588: 0.7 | 2.62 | 2.8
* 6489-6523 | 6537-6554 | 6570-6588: -0.3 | 2.69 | 2.72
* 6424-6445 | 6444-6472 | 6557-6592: 2.1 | 2.93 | 2.81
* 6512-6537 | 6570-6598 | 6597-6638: -1.0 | 2.55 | 2.67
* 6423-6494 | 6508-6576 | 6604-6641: -0.6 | 2.74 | 2.65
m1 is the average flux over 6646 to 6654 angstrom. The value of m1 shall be 2.43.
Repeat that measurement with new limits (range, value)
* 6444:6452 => 2.76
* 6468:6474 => 2.6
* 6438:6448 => 2.77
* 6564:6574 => 2.94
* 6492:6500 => 2.69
